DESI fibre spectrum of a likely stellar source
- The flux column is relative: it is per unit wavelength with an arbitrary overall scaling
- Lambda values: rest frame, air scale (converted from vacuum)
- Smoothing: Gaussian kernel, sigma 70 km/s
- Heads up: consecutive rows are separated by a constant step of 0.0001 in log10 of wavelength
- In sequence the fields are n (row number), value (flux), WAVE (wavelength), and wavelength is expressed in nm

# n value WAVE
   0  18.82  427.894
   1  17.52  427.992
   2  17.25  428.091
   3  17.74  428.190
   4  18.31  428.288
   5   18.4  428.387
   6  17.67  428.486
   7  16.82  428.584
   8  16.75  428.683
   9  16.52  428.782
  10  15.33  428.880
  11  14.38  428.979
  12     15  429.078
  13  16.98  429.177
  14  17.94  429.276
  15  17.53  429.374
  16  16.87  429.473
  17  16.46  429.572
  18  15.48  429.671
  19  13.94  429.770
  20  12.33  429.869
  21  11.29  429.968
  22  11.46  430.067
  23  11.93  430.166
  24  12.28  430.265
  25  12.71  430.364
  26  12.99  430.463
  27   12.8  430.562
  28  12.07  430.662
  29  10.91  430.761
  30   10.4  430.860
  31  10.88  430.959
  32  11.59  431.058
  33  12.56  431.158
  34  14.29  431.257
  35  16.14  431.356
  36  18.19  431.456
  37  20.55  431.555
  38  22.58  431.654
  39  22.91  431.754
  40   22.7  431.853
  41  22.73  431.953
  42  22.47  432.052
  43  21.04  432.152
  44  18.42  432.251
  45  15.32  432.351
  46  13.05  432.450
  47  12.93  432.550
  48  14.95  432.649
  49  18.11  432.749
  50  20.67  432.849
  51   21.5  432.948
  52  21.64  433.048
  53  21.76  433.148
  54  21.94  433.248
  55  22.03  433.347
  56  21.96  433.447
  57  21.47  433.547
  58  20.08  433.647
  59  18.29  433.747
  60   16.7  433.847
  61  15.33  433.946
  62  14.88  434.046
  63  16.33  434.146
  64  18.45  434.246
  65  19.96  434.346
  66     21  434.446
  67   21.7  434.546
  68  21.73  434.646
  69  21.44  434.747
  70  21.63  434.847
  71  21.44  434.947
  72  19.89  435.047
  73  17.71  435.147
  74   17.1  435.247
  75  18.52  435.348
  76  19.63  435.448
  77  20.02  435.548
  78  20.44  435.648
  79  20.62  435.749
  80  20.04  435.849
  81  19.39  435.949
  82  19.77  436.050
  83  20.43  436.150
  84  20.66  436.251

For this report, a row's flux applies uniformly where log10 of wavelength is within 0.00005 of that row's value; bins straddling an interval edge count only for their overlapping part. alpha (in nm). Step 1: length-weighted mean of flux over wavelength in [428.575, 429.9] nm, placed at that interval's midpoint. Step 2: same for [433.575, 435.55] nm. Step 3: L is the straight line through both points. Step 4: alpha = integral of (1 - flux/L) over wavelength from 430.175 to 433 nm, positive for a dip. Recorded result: 0.18 nm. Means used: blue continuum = 15.9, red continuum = 19.1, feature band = 16.3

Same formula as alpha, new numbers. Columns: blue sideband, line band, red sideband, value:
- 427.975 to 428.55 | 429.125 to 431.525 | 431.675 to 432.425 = 0.68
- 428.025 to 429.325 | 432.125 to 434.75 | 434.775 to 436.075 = 0.00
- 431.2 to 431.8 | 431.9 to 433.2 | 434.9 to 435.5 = 0.01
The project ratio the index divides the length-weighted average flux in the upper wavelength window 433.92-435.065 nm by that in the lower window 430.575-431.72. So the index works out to 1.34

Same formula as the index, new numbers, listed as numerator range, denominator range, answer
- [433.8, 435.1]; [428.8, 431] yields 1.40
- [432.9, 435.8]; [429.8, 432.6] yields 1.29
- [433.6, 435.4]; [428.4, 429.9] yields 1.18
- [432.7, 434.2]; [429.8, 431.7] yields 1.44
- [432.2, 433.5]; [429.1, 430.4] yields 1.30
